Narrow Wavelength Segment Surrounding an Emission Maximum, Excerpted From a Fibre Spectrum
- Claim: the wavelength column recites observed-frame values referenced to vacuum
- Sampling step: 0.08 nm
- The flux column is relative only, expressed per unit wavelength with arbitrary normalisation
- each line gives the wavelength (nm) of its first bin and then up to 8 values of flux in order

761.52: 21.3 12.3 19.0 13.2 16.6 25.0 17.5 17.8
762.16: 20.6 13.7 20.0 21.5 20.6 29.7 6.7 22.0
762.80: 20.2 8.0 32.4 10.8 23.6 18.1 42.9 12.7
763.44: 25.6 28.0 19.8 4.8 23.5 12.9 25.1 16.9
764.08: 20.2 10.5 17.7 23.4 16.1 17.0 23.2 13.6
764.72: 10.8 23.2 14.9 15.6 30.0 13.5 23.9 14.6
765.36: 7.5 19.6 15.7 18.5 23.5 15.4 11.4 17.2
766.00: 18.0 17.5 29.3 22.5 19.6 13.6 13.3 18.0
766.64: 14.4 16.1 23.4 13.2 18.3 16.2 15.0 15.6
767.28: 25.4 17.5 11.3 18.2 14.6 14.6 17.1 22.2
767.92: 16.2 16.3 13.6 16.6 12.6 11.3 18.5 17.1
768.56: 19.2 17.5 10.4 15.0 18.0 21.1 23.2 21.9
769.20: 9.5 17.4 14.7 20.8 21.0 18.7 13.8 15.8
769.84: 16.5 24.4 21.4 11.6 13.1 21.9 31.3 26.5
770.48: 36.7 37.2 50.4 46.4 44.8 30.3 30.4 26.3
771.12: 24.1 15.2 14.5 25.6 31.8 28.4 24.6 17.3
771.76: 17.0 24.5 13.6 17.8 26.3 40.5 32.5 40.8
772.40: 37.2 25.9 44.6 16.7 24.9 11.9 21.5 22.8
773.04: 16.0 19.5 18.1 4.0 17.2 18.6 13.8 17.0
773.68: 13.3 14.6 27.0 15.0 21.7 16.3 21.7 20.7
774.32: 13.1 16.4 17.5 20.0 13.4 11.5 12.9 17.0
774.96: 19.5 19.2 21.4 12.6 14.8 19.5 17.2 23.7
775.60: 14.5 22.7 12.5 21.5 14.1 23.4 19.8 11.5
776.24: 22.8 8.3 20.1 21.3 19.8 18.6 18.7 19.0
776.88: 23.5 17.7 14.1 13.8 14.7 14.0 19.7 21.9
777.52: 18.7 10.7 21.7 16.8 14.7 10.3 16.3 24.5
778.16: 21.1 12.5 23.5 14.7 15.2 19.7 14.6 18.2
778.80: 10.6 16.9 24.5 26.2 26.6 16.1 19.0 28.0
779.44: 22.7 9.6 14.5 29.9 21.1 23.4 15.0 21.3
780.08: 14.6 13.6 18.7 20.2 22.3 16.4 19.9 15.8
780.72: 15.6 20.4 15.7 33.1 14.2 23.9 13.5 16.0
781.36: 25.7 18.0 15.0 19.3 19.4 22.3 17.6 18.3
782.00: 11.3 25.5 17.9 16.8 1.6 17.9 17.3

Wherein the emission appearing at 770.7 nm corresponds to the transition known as [S II]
